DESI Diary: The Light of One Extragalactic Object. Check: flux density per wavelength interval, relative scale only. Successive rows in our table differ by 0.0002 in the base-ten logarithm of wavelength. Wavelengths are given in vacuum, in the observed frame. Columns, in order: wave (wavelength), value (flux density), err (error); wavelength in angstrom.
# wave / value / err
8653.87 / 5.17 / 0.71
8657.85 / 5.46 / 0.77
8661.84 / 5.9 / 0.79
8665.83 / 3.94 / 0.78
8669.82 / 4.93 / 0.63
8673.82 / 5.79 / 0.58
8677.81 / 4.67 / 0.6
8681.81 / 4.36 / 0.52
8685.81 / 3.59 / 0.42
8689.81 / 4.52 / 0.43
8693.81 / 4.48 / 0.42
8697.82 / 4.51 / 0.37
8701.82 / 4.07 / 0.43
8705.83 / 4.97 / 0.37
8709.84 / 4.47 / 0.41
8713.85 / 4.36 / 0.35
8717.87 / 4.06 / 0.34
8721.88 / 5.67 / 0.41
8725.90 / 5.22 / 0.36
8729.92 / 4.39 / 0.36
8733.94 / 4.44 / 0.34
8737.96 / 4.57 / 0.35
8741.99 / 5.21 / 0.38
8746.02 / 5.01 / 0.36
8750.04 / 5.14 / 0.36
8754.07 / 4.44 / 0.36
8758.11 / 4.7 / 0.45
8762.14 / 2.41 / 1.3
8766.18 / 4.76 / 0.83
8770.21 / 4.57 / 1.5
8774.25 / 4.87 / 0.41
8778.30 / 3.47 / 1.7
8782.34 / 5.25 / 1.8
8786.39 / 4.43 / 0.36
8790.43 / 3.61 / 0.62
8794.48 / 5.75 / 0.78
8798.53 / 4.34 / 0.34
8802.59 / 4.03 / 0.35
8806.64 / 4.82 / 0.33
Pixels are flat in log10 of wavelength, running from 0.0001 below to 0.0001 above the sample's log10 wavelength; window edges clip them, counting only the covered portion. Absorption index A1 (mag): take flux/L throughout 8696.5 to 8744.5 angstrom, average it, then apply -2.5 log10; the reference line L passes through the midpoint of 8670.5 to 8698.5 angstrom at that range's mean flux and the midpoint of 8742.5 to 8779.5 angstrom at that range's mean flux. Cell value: -0.04 mag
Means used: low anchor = 4.58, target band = 4.67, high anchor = 4.43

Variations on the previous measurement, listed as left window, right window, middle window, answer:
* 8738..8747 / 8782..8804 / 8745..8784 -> 0.083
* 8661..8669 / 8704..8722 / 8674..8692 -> 0.065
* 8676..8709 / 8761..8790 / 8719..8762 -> -0.103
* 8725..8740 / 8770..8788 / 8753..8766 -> 0.159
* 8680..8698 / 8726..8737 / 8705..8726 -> -0.067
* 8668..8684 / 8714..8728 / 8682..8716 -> 0.126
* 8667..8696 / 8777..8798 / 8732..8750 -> -0.067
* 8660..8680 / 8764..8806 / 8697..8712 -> 0.086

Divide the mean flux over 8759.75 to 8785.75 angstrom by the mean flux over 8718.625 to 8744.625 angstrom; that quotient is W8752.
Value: 0.87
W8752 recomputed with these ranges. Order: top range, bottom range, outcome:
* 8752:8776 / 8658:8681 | 0.85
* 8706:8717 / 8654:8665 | 0.83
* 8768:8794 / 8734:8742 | 0.95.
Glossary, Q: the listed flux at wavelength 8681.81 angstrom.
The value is 4.36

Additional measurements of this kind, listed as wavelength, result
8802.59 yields 4.03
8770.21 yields 4.57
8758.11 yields 4.7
